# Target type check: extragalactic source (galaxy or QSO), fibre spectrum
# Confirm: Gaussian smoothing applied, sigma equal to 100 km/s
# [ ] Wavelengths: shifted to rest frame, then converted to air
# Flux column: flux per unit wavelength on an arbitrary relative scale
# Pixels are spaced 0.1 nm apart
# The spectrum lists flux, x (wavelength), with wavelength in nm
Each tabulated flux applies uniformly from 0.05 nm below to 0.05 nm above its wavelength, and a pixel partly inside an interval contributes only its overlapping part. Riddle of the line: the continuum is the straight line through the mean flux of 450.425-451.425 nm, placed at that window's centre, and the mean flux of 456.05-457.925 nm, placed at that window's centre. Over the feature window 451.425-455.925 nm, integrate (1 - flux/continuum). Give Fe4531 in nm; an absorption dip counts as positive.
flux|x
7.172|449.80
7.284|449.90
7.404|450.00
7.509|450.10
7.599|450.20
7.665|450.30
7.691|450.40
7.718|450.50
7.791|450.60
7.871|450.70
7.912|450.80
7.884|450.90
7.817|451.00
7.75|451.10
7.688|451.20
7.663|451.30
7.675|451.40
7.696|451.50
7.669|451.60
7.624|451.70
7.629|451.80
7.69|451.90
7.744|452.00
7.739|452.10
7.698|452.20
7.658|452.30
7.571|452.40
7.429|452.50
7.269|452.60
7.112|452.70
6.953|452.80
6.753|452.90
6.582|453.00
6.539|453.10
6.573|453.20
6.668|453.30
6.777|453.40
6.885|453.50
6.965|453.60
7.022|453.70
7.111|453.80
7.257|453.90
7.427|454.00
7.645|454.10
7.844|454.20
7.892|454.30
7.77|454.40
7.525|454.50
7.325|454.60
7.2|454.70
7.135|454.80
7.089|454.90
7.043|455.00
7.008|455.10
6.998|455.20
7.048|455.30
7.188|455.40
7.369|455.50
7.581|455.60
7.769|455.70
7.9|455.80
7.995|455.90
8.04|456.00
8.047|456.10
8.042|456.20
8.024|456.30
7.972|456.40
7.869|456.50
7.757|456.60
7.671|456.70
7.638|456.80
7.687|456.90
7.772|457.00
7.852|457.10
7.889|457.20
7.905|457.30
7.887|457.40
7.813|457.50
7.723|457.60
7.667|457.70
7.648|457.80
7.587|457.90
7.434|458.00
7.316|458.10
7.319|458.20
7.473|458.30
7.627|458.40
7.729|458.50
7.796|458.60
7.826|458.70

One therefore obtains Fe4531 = 0.28 nm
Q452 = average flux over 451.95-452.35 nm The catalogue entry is 7.71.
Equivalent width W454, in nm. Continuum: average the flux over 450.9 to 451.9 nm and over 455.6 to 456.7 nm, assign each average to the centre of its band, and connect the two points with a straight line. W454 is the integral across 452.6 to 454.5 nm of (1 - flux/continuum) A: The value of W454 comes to 0.17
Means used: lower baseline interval 7.7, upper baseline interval 7.91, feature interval 7.11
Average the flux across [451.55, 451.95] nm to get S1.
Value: 7.65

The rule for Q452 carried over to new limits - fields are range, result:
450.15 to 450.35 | 7.63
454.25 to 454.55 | 7.73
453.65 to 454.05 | 7.2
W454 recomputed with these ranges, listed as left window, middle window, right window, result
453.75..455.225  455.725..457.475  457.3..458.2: -0.08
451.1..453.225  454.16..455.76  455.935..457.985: 0.06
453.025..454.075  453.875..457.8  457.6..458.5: -0.21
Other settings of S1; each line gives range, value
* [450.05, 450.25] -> 7.55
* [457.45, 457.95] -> 7.69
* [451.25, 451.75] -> 7.67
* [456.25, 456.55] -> 7.96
